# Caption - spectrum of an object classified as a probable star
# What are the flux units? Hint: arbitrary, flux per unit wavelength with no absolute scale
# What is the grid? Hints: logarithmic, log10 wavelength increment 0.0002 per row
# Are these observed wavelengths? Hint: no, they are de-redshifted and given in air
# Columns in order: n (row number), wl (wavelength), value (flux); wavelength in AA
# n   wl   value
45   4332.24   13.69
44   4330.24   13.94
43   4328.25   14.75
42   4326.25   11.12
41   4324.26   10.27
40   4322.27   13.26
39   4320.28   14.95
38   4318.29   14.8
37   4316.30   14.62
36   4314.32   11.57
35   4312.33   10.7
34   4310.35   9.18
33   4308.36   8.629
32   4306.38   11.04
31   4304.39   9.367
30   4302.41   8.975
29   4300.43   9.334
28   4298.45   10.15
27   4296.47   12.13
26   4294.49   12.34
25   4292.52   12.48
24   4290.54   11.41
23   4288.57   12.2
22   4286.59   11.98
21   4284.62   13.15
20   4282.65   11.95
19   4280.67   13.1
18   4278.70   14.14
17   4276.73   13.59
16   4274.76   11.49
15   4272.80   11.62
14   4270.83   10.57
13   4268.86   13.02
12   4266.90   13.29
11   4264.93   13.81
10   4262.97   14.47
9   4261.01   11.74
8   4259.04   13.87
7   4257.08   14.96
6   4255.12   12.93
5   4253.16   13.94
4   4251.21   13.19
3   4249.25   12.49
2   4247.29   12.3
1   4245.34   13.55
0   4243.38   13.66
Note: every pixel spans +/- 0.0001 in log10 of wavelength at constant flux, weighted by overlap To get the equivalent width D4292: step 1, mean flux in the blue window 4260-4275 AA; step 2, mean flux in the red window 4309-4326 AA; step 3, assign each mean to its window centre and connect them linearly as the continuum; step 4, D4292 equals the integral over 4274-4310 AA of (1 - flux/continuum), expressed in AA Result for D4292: 2.74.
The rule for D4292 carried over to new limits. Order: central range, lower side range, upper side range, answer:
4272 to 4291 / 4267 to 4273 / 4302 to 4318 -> -1.4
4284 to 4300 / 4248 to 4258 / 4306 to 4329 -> 1.0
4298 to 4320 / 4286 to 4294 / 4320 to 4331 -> 2.8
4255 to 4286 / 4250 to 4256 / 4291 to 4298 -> -0.4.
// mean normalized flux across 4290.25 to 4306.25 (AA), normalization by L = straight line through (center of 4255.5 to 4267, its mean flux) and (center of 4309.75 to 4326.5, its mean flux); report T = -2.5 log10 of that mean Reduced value 0.19 mag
